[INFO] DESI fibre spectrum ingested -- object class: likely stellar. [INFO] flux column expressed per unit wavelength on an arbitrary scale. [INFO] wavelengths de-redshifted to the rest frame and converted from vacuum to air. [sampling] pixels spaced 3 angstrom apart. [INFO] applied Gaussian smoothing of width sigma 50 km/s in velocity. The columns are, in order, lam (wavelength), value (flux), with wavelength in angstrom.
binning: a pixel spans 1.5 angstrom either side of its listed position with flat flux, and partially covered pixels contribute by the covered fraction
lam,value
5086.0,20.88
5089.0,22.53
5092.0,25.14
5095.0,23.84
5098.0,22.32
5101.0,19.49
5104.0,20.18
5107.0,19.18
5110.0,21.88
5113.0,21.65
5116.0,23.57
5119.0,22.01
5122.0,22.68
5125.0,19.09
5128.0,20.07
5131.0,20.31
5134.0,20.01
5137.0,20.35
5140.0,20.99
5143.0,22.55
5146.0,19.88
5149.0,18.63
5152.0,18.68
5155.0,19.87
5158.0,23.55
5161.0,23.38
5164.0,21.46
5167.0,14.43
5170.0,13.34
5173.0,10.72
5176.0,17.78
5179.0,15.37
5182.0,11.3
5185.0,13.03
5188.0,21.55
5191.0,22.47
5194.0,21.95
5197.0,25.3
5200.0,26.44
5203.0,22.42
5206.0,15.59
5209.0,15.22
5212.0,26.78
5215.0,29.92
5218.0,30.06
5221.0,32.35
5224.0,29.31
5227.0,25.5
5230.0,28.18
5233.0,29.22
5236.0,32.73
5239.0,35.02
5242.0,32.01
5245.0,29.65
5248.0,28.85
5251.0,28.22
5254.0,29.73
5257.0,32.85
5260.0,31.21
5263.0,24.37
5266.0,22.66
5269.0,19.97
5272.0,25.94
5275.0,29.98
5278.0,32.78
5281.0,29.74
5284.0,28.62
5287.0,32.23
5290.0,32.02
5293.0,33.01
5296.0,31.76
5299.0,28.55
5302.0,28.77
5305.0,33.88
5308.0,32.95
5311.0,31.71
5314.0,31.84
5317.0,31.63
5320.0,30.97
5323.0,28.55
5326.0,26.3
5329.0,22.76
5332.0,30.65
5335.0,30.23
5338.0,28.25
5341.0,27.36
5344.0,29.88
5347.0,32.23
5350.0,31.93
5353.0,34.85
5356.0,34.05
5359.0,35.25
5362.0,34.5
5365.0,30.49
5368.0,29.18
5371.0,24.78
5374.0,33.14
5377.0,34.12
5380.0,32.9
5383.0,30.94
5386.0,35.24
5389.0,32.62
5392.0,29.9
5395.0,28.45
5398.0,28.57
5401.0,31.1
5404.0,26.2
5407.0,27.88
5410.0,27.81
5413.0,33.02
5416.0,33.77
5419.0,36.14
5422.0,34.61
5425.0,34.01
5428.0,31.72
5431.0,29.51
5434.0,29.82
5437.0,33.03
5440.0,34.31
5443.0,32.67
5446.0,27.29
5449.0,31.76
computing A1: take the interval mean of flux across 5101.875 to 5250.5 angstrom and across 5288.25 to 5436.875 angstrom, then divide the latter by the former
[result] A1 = 1.39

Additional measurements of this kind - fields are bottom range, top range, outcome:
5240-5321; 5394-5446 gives 1.05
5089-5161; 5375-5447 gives 1.49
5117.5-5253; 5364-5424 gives 1.37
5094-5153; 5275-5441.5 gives 1.49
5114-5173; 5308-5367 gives 1.54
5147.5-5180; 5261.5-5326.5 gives 1.64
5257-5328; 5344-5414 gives 1.06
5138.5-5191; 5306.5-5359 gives 1.68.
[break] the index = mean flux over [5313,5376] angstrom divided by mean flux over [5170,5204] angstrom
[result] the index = 1.6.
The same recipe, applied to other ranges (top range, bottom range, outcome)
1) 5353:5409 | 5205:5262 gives 1.09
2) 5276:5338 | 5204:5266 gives 1.08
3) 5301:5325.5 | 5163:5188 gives 2.08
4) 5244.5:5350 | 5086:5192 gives 1.49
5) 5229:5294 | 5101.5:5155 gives 1.43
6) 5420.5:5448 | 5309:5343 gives 1.09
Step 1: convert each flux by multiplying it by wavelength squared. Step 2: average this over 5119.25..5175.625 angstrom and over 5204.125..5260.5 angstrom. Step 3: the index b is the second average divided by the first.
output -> 1.5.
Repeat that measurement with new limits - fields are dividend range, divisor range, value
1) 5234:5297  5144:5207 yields 1.62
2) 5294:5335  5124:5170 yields 1.60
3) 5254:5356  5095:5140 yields 1.52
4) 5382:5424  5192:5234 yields 1.31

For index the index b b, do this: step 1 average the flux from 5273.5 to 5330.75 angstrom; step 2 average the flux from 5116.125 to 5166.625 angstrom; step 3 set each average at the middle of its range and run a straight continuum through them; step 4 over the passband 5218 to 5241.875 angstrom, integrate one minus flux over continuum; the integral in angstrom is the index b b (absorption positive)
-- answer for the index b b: -3.9 angstrom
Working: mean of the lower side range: 20.8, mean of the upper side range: 30.4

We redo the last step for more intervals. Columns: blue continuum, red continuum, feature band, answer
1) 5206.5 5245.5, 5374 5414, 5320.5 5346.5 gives 1.5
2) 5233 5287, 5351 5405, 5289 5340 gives 0.1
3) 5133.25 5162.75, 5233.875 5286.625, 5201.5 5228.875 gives 0.6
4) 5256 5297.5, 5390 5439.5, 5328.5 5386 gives -1.8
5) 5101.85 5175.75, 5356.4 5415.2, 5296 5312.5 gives -2.4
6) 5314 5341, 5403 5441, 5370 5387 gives -0.9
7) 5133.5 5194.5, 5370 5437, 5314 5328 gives -1.3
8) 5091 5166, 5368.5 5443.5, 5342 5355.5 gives -1.3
